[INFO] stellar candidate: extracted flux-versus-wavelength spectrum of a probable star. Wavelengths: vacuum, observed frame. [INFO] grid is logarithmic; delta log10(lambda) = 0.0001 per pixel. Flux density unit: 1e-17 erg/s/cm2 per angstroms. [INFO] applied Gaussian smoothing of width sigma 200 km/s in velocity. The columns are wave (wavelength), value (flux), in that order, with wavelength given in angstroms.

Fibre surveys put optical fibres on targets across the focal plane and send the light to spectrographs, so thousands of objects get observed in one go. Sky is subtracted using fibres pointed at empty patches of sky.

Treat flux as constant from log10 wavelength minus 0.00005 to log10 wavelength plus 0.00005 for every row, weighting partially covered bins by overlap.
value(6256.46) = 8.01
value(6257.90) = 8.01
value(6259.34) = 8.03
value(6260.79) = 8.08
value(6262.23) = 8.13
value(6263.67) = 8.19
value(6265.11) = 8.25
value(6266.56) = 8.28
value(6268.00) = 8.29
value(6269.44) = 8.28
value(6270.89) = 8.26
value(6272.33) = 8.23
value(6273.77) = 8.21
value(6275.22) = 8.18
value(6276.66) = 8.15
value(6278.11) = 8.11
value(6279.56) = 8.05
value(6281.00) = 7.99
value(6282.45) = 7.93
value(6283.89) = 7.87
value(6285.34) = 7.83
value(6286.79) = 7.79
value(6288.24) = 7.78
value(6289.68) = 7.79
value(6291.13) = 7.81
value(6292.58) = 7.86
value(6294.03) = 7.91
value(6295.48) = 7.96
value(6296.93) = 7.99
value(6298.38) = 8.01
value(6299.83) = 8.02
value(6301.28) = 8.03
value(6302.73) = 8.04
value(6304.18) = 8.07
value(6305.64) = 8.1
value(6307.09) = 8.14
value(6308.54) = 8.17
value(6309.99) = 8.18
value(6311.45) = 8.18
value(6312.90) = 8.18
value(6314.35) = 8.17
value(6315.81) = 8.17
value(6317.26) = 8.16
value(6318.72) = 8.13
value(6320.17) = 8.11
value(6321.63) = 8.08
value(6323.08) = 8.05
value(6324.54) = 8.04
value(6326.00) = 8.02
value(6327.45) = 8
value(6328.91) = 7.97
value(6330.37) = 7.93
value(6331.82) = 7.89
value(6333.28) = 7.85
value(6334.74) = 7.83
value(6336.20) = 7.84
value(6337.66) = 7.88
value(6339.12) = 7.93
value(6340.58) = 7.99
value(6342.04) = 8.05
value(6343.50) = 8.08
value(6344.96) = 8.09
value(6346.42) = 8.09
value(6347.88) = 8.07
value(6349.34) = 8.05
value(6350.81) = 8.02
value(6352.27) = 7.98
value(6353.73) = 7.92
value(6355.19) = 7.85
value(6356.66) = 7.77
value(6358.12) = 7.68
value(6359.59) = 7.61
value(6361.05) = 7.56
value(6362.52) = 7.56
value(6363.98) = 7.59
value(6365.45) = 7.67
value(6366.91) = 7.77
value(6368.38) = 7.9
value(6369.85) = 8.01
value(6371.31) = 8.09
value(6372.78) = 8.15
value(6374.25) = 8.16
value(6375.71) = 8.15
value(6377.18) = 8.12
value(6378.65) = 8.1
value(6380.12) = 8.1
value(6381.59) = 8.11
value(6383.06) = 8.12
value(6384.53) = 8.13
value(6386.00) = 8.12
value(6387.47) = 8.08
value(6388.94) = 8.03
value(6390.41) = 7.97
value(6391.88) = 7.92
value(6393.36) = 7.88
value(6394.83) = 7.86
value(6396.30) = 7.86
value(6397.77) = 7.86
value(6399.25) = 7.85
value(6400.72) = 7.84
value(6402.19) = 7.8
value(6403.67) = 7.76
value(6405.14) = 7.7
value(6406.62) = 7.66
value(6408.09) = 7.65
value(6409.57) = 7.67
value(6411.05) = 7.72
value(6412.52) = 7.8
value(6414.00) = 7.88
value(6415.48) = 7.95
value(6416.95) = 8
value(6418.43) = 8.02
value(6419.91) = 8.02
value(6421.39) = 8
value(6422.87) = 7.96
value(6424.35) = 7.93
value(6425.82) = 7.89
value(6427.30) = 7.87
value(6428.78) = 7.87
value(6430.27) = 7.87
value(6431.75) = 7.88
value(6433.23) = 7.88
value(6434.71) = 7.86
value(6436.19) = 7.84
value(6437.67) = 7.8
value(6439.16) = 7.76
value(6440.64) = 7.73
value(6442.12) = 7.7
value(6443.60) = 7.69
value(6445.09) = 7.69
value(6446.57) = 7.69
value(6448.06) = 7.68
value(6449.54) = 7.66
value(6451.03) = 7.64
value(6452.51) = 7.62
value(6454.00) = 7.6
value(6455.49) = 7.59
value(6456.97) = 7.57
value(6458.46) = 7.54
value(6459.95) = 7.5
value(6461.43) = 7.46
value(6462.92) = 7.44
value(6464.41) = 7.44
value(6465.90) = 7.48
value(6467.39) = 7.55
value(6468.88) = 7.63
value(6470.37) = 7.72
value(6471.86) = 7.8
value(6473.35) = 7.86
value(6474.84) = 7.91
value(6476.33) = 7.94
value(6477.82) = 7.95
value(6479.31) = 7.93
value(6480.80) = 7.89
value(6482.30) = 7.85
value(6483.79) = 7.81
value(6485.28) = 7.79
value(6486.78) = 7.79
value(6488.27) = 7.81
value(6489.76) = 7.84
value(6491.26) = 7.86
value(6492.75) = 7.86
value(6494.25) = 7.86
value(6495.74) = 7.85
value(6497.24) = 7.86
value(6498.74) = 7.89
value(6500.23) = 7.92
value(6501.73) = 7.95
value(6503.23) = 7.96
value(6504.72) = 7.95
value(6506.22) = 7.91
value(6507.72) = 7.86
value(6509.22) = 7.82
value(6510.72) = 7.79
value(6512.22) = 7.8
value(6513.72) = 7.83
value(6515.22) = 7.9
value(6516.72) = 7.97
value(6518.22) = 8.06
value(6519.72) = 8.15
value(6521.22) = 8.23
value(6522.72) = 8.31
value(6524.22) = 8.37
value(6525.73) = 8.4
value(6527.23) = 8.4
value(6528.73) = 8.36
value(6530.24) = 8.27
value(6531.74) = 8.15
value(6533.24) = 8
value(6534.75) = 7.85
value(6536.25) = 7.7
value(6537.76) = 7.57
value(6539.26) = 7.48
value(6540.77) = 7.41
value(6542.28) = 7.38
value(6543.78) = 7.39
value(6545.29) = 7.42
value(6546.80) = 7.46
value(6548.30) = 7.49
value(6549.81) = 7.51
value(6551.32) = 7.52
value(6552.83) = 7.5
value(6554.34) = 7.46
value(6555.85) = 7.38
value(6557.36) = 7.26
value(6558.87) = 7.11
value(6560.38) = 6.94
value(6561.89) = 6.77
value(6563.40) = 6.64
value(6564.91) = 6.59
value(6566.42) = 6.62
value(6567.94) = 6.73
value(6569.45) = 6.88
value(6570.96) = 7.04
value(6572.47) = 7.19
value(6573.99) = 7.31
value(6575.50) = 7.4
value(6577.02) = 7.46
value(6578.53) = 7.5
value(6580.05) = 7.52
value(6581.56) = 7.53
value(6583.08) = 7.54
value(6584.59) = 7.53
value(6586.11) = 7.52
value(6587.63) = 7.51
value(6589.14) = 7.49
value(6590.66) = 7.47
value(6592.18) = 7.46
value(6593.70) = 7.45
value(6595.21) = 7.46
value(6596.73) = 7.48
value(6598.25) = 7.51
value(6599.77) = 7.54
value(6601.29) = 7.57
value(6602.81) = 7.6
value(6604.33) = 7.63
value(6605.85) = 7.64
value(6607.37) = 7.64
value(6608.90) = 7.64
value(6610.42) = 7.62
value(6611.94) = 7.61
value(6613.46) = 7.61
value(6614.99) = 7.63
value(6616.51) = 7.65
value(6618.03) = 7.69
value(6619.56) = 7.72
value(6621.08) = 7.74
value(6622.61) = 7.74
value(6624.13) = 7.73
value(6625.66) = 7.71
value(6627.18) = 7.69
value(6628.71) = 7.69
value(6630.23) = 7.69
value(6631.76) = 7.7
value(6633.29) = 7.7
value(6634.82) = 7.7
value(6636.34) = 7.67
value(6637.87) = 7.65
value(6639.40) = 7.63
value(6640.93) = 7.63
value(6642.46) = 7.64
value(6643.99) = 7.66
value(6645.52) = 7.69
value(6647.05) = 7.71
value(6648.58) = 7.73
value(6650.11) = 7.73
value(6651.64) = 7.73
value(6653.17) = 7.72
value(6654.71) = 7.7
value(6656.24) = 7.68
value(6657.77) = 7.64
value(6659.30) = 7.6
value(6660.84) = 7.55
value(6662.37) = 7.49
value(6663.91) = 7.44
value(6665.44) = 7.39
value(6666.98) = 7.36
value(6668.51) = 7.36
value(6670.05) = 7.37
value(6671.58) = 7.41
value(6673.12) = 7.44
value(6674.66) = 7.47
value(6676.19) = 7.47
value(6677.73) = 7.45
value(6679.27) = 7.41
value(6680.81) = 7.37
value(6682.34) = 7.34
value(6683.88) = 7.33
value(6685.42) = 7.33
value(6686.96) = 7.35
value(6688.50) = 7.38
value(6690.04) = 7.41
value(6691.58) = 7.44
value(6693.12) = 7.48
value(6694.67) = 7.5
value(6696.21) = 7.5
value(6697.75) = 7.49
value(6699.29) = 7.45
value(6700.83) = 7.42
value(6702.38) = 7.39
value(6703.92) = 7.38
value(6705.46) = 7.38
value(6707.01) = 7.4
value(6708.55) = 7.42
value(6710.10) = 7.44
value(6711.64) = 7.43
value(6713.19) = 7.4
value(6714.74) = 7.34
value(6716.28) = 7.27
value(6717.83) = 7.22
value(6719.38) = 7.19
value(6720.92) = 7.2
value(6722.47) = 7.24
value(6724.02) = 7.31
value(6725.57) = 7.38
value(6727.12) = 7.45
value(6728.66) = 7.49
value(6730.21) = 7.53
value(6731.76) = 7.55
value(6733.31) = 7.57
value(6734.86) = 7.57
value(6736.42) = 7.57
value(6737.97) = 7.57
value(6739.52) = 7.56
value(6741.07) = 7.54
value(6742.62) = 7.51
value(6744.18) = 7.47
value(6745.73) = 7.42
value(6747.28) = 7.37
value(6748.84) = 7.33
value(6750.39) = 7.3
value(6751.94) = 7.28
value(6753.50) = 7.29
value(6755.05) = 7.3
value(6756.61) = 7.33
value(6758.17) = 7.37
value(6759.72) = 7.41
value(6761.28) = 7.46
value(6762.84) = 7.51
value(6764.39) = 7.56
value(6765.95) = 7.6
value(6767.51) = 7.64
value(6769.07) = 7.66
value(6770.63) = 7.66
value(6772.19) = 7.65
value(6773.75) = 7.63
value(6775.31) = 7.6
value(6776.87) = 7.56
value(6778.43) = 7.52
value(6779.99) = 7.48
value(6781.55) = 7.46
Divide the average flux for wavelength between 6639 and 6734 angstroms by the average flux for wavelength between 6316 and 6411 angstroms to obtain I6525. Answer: 0.94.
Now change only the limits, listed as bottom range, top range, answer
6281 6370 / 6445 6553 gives 0.98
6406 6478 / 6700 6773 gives 0.96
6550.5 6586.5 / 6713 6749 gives 1.03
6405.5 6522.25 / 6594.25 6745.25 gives 0.96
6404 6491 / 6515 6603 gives 0.97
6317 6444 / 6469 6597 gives 0.97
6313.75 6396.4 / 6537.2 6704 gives 0.94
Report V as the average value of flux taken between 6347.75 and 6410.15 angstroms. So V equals 7.9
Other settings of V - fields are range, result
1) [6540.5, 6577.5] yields 7.19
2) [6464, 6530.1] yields 7.92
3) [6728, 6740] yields 7.55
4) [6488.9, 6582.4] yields 7.63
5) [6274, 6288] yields 7.99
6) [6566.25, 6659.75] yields 7.56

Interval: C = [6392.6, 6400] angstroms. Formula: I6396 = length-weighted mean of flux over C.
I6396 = 7.86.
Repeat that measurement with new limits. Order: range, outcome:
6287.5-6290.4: 7.8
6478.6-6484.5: 7.87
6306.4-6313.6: 8.17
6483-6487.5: 7.8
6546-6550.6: 7.49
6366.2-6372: 7.94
